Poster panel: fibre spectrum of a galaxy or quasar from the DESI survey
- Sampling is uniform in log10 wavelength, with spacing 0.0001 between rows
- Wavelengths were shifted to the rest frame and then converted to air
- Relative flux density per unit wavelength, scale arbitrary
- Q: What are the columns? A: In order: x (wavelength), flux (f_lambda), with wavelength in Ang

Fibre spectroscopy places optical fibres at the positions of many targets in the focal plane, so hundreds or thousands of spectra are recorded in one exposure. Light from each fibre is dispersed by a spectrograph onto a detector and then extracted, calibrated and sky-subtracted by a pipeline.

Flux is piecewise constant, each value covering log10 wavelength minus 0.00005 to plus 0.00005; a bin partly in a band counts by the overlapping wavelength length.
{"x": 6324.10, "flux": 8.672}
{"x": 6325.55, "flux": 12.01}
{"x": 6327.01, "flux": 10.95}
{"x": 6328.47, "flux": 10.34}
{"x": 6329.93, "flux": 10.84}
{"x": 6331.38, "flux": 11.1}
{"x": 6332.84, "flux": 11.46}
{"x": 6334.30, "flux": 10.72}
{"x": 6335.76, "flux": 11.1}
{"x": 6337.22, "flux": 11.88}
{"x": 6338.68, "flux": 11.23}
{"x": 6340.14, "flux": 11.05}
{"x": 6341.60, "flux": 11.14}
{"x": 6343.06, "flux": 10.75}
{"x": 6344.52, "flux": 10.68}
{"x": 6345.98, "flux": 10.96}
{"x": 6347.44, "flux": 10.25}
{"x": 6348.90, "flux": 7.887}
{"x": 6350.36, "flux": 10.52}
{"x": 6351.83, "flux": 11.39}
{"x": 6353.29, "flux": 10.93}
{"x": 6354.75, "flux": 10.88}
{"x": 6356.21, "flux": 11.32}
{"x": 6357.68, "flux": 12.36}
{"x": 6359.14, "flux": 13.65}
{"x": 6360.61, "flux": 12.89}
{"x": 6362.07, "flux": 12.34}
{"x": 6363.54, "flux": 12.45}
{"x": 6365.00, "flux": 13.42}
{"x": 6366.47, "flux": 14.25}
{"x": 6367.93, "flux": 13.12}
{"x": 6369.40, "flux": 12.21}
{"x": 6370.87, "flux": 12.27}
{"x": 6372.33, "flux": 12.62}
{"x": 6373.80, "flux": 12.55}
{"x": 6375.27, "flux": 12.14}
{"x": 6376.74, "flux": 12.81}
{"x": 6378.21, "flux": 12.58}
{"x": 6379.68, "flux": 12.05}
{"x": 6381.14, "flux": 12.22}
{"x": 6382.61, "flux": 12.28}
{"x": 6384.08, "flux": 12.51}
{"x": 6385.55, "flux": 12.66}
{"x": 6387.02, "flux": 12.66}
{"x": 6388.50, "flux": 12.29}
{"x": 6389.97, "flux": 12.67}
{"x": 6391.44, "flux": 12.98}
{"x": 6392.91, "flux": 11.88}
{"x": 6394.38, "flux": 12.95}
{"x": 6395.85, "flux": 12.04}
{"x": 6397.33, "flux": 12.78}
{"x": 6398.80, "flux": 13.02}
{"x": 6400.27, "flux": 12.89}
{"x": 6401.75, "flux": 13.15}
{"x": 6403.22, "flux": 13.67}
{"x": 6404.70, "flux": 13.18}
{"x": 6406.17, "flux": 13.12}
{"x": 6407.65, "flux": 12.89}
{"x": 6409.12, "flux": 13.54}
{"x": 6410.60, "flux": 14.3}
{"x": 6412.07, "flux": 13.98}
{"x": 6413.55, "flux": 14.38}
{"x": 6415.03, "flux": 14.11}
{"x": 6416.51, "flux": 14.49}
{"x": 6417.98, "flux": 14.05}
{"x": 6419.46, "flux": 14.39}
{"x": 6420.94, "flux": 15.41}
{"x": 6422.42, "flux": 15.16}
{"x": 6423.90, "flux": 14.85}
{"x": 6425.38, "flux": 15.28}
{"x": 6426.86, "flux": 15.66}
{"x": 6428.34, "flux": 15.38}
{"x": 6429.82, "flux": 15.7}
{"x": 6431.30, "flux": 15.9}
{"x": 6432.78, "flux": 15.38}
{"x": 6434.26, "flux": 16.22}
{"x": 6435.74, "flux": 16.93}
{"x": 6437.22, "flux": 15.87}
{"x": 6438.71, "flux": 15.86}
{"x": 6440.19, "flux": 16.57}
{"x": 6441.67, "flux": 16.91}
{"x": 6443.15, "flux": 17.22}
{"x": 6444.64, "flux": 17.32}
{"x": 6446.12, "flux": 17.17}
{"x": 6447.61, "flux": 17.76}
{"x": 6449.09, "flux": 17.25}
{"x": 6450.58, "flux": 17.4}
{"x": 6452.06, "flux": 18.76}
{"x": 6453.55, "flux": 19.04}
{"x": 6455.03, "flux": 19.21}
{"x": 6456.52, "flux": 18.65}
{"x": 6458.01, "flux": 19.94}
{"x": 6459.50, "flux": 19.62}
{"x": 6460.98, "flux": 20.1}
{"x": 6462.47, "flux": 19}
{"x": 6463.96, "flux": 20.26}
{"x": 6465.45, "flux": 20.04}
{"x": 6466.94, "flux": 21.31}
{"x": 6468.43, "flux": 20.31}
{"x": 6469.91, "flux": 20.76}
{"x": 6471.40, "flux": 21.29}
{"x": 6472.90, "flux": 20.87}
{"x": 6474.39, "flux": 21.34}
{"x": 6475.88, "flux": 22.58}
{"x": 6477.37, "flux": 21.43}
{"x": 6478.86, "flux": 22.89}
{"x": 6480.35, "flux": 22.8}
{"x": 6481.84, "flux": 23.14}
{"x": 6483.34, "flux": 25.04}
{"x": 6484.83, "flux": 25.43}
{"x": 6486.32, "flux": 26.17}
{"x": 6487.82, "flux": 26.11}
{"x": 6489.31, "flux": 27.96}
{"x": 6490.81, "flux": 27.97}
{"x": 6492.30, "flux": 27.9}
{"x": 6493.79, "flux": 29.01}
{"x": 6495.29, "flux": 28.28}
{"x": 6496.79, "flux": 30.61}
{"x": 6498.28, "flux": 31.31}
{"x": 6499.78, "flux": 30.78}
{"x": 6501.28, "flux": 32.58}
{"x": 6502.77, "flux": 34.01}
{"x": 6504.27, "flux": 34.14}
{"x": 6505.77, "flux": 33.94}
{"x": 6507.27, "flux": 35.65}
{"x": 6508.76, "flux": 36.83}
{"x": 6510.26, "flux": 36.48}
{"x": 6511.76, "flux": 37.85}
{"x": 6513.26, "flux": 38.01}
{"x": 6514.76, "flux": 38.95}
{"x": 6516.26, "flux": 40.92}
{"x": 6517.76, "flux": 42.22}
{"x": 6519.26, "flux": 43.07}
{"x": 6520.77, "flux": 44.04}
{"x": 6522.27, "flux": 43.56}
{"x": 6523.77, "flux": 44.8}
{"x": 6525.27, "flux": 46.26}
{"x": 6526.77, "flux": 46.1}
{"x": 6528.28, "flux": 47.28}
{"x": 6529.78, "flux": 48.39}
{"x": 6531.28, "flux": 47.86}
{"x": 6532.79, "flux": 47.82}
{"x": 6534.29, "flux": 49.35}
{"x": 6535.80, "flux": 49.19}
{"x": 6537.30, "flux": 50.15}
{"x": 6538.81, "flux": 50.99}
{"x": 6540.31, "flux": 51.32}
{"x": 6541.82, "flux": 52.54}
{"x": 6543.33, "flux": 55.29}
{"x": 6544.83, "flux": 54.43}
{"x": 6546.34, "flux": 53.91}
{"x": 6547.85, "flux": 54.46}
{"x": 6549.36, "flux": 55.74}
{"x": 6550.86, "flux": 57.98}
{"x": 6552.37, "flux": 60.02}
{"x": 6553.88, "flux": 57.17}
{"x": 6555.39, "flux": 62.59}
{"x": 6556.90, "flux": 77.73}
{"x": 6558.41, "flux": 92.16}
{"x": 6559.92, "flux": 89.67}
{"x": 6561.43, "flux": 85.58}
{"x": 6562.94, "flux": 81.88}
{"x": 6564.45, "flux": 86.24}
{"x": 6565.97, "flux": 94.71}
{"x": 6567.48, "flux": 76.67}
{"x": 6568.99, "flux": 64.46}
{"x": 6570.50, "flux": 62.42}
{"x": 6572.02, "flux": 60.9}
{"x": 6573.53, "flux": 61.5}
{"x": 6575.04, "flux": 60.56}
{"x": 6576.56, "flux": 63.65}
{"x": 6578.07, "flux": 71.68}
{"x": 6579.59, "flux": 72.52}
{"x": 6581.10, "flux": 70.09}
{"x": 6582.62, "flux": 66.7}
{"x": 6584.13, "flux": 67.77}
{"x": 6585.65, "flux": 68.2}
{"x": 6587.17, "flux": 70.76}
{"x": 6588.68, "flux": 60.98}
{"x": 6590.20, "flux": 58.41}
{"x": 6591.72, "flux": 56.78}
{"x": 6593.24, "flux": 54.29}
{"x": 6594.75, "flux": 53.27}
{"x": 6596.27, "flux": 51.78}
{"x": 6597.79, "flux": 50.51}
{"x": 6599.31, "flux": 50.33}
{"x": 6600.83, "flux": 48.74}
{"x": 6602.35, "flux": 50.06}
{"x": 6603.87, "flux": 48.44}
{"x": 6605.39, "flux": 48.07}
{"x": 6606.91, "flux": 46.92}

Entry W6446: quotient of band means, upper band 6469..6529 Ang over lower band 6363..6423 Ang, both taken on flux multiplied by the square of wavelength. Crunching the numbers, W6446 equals 2.54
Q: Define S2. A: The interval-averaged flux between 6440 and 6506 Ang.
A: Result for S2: 23.1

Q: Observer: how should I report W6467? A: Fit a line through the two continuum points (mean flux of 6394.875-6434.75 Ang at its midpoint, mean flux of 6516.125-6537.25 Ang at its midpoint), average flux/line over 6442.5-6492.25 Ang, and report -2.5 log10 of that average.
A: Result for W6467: 0.35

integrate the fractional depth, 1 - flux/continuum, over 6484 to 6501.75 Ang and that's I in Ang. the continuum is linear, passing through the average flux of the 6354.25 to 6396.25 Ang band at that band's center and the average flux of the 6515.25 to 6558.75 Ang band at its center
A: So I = 5.5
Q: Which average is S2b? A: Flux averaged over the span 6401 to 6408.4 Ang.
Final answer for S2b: 13.2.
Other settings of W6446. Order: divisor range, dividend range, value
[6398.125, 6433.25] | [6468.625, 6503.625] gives 1.86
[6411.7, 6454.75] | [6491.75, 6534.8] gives 2.48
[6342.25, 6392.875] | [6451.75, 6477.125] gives 1.73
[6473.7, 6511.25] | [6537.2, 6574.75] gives 2.36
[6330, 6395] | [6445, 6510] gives 2.13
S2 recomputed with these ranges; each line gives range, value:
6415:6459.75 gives 16.6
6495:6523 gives 36.6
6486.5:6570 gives 49.5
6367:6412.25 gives 12.8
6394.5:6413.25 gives 13.2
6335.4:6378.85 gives 11.8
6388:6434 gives 14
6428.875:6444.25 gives 16.3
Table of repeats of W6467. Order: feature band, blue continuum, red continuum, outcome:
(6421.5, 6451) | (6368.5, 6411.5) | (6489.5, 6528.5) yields 0.328 mag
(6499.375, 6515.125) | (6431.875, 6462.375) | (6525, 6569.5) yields 0.241 mag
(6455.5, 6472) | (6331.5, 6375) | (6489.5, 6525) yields 0.398 mag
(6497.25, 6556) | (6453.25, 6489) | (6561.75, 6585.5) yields 0.070 mag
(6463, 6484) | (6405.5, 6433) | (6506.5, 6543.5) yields 0.357 mag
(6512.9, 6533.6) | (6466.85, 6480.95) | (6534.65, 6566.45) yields 0.119 mag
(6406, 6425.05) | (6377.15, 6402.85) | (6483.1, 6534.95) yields 0.239 mag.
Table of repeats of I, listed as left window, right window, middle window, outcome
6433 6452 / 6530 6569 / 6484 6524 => 8.9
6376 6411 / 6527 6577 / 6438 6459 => 8.5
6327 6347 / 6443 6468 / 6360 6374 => 0.2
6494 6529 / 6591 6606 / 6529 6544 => -3.0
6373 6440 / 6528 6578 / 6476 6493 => 6.3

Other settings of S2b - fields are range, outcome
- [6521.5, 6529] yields 45.6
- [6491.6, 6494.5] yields 28.5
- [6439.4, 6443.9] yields 16.9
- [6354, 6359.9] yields 12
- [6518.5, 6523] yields 43.5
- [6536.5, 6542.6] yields 51.2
